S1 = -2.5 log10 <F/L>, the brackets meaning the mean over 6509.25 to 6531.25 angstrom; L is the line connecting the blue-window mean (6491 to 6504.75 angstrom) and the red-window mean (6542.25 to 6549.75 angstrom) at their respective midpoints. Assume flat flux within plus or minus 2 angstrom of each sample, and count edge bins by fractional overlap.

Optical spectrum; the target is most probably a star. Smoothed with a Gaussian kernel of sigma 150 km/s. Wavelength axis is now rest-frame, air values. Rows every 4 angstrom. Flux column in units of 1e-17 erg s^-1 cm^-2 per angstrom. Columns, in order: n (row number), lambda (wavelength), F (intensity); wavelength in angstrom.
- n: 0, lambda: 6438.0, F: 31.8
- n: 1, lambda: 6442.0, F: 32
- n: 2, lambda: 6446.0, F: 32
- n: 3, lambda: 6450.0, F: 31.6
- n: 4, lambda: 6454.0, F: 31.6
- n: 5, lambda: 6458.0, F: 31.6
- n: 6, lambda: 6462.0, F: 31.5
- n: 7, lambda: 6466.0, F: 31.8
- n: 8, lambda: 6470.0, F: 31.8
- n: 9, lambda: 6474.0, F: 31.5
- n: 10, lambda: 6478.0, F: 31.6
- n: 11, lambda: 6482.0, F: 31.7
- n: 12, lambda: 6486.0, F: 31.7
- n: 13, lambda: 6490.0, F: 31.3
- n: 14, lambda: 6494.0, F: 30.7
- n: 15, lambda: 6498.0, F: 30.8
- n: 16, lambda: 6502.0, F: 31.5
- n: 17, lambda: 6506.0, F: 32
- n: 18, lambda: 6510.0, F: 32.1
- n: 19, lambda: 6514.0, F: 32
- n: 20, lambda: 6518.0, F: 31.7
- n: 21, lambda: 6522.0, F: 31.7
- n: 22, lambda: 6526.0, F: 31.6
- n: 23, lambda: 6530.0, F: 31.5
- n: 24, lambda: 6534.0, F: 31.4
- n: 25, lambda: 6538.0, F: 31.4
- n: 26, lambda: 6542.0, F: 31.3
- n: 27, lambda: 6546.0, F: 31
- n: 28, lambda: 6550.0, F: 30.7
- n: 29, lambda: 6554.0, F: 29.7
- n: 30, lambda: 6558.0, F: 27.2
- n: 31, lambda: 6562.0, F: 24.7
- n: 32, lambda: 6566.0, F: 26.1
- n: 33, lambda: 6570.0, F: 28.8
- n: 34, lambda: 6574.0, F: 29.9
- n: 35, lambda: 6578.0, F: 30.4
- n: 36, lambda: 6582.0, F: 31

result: -0.02 mag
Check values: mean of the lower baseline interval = 31.1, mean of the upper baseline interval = 31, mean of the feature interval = 31.8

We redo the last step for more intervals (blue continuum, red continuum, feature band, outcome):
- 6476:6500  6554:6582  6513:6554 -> -0.06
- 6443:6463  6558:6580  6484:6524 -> -0.05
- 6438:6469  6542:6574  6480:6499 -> -0.02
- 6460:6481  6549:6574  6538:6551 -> -0.09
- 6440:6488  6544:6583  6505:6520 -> -0.06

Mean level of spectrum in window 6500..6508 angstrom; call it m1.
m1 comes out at 31.8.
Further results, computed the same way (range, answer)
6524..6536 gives 31.5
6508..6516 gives 32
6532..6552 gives 31.2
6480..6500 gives 31.2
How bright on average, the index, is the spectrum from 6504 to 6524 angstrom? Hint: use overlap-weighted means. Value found 31.9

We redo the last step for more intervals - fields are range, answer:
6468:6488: 31.7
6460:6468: 31.6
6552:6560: 28.4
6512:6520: 31.9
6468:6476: 31.6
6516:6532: 31.6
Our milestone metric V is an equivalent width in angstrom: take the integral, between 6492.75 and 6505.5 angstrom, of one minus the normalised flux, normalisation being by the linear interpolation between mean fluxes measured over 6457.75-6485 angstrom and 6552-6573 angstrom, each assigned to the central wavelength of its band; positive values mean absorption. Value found -0.3 angstrom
